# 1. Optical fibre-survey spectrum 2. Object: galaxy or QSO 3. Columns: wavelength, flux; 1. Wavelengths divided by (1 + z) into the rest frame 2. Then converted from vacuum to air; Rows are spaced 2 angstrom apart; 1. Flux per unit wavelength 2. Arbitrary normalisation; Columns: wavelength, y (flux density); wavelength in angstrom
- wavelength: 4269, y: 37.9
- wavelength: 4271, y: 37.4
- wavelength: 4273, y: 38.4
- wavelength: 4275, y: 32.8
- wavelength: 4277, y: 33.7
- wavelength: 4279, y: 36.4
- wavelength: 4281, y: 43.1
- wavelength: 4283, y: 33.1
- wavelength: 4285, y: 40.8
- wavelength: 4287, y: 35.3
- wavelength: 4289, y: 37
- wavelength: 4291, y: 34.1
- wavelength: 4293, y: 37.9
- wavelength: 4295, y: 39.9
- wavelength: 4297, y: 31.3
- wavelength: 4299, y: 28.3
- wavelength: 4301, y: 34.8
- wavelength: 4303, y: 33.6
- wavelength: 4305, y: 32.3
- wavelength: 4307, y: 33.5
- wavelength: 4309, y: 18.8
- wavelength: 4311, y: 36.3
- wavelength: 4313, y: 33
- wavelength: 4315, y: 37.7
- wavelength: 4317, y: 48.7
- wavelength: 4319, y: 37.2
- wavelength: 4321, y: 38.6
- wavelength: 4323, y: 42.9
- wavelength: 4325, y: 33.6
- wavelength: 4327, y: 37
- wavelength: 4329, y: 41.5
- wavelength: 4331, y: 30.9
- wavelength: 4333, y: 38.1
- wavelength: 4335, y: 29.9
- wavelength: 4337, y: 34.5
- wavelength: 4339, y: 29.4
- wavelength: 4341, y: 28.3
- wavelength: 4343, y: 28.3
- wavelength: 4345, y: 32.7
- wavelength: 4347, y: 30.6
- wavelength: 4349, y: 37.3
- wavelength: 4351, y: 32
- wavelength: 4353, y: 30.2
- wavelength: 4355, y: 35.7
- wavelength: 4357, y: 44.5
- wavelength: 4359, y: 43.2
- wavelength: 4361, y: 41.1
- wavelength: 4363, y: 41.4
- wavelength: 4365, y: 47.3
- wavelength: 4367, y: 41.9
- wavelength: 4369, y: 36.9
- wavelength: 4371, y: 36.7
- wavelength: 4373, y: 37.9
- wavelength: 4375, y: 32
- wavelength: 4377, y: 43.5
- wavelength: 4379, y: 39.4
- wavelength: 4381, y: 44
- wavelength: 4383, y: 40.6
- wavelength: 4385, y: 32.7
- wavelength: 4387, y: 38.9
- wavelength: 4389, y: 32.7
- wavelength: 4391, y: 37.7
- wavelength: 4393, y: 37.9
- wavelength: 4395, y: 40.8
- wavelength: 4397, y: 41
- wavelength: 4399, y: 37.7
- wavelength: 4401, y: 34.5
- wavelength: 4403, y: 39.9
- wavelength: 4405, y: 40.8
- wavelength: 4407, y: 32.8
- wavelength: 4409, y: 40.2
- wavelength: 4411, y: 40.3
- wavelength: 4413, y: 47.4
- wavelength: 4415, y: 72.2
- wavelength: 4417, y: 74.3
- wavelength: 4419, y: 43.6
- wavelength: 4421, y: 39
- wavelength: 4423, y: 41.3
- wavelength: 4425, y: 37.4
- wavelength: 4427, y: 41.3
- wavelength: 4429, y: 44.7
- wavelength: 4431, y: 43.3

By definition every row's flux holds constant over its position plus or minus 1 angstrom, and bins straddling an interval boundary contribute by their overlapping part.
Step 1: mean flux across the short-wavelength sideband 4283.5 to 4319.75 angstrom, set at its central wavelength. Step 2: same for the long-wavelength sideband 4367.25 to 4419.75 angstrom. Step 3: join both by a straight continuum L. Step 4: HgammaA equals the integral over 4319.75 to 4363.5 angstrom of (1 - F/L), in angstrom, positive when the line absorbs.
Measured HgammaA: 2.7 angstrom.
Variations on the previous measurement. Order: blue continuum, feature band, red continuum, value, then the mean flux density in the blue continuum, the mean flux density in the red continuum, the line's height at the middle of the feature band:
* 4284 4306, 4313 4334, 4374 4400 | -1.34 angstrom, 35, 38.4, 36.1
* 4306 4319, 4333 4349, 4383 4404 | 1.96 angstrom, 34.9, 37.5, 35.8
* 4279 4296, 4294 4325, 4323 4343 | 0.56 angstrom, 37.6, 33.9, 35.8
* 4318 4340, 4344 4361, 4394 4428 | 0.91 angstrom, 35.8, 43.8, 38.1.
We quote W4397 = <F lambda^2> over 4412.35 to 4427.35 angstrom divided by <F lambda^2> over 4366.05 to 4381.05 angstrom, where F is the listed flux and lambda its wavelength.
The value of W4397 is 1.3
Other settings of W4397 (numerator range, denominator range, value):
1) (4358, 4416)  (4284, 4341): 1.19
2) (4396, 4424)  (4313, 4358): 1.31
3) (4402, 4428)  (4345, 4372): 1.22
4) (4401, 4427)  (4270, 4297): 1.31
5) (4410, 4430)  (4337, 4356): 1.57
